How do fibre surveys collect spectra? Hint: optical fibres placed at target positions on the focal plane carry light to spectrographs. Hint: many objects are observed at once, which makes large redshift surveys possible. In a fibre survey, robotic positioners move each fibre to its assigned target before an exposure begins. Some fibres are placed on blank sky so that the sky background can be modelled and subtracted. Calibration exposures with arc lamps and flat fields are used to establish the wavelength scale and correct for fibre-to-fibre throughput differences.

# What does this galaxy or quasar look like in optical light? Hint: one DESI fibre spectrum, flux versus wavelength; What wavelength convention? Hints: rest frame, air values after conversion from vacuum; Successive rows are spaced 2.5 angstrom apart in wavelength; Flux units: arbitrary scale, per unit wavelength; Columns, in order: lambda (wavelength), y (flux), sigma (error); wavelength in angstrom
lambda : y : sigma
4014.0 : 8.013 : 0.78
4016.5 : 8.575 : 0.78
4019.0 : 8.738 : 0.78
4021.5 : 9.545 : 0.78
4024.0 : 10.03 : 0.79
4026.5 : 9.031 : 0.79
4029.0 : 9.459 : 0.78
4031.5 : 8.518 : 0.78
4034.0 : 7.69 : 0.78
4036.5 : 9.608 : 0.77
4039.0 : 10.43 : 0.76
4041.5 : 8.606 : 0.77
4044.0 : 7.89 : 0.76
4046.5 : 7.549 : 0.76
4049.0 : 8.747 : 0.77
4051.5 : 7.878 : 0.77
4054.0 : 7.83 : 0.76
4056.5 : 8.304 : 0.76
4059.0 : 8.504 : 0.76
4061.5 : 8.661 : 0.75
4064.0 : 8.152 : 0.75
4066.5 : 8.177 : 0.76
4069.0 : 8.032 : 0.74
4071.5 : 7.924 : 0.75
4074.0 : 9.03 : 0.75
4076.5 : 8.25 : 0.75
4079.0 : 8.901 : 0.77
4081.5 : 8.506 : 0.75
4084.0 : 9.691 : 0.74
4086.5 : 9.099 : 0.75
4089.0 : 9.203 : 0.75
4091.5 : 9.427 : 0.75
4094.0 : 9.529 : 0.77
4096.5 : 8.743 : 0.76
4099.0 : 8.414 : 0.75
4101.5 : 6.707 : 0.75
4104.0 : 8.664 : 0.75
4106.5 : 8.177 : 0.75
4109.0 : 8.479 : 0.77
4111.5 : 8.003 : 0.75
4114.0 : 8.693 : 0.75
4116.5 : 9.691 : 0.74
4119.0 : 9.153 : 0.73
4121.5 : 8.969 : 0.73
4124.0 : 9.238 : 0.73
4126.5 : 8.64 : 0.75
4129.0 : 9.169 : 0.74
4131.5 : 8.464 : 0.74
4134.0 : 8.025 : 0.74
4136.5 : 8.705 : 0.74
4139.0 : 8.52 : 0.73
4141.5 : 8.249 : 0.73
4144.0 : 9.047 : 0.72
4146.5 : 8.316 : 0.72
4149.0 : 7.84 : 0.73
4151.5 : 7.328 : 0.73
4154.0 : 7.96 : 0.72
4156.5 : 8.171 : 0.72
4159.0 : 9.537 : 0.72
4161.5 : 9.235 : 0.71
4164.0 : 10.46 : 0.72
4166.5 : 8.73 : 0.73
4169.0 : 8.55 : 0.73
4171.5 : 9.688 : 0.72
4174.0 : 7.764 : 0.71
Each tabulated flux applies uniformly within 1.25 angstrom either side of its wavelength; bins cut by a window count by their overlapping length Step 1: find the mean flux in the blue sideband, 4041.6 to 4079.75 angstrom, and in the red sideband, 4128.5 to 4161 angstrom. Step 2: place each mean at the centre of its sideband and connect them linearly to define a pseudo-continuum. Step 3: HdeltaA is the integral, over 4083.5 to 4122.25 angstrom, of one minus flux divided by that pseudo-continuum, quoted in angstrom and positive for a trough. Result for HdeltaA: -2.0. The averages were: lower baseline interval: 8.26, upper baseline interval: 8.41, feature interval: 8.77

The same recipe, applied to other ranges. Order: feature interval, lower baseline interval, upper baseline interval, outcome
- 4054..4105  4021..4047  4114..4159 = 1.3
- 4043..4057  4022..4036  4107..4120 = 1.5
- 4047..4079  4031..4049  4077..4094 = 2.1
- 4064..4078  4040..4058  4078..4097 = 0.7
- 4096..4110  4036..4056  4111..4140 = 0.9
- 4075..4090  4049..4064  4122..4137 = -0.9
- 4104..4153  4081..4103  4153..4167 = 2.1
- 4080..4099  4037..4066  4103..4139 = -1.2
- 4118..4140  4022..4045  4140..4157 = -1.3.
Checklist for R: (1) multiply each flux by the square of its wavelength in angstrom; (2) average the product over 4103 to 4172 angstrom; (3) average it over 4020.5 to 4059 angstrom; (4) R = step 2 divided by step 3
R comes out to 1.05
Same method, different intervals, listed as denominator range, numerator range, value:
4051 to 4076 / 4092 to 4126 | 1.07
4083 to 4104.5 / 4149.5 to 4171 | 1.02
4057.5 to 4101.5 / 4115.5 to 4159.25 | 1.02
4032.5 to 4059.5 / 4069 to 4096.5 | 1.07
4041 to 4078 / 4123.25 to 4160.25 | 1.07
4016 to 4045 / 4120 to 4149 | 1.01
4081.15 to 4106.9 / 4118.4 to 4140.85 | 1.01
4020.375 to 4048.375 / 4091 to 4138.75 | 1.01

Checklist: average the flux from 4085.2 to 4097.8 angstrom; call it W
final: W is 9.2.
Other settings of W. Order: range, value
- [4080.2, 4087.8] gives 9.1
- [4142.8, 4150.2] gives 8.4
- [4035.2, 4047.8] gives 8.81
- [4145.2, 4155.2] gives 7.87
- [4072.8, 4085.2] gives 8.87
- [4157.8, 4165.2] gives 9.74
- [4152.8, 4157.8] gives 8.08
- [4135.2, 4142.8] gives 8.49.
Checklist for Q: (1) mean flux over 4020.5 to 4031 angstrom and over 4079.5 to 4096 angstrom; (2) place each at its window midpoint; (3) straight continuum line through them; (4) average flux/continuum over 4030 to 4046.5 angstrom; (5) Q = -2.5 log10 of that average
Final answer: 0.083 mag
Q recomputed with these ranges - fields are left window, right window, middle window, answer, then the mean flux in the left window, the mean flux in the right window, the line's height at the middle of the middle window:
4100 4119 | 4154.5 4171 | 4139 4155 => 0.09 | 8.4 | 9.09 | 8.88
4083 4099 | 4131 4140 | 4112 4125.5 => -0.04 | 9.21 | 8.42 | 8.72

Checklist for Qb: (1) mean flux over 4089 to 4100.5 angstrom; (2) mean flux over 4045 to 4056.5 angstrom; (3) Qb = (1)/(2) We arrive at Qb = 1.1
